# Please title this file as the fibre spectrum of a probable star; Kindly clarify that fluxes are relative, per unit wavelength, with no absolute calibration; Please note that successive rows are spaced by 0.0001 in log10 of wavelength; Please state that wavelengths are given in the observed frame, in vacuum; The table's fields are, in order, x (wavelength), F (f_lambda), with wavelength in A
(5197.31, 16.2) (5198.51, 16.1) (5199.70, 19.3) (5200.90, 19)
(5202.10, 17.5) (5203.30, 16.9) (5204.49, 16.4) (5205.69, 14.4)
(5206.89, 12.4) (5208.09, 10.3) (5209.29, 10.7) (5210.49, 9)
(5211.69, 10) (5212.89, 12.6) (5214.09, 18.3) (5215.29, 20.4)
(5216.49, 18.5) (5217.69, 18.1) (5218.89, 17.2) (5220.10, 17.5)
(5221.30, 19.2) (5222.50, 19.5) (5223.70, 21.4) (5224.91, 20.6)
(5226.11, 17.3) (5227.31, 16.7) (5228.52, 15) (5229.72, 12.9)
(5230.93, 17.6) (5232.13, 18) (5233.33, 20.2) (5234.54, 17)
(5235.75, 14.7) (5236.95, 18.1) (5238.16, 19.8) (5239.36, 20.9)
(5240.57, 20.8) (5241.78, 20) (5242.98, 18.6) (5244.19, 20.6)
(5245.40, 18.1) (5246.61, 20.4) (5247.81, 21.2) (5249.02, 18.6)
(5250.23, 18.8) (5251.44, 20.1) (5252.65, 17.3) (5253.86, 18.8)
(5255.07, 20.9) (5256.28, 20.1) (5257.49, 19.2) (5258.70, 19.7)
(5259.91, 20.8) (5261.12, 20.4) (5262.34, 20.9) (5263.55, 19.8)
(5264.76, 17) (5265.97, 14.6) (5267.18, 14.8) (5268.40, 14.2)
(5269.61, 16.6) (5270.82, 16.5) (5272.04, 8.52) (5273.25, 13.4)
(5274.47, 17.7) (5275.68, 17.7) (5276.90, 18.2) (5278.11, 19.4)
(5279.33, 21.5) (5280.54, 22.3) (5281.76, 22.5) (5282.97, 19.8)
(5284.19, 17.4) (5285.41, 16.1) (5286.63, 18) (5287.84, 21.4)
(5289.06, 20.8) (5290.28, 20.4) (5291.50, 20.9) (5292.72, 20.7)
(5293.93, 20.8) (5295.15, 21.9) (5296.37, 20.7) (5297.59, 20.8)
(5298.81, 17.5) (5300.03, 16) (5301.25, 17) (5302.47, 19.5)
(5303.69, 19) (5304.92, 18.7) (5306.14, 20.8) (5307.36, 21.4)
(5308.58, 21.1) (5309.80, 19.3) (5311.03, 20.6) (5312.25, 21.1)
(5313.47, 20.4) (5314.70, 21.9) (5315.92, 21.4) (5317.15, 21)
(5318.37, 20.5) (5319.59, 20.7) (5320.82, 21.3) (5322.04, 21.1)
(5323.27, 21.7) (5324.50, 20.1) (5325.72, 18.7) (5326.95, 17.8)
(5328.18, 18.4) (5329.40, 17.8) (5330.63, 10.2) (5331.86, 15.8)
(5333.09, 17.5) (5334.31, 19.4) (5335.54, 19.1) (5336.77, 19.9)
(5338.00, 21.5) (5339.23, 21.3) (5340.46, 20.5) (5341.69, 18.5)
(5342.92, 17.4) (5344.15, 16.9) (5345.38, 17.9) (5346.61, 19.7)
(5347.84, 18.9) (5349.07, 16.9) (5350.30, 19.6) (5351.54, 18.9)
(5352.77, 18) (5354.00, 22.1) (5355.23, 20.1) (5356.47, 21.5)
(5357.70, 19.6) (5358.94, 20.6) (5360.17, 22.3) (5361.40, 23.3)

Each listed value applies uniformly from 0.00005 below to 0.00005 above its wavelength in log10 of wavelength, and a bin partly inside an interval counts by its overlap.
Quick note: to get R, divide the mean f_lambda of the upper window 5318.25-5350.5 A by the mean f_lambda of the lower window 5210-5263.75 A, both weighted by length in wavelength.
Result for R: 1.03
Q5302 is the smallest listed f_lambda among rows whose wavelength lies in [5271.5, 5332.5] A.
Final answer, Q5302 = 8.52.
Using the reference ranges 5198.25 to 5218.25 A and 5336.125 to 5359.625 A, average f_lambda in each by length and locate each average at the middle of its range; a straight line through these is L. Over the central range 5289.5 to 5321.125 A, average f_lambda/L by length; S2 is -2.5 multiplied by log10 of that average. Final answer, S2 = -0.11 mag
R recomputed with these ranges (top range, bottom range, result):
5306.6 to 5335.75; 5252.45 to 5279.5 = 1.10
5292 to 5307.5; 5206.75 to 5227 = 1.21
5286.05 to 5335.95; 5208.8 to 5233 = 1.18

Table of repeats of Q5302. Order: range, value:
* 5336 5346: 16.9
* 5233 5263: 14.7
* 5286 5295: 18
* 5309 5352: 10.2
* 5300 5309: 16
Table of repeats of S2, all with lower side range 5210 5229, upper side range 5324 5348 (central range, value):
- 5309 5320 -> -0.150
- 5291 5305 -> -0.091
